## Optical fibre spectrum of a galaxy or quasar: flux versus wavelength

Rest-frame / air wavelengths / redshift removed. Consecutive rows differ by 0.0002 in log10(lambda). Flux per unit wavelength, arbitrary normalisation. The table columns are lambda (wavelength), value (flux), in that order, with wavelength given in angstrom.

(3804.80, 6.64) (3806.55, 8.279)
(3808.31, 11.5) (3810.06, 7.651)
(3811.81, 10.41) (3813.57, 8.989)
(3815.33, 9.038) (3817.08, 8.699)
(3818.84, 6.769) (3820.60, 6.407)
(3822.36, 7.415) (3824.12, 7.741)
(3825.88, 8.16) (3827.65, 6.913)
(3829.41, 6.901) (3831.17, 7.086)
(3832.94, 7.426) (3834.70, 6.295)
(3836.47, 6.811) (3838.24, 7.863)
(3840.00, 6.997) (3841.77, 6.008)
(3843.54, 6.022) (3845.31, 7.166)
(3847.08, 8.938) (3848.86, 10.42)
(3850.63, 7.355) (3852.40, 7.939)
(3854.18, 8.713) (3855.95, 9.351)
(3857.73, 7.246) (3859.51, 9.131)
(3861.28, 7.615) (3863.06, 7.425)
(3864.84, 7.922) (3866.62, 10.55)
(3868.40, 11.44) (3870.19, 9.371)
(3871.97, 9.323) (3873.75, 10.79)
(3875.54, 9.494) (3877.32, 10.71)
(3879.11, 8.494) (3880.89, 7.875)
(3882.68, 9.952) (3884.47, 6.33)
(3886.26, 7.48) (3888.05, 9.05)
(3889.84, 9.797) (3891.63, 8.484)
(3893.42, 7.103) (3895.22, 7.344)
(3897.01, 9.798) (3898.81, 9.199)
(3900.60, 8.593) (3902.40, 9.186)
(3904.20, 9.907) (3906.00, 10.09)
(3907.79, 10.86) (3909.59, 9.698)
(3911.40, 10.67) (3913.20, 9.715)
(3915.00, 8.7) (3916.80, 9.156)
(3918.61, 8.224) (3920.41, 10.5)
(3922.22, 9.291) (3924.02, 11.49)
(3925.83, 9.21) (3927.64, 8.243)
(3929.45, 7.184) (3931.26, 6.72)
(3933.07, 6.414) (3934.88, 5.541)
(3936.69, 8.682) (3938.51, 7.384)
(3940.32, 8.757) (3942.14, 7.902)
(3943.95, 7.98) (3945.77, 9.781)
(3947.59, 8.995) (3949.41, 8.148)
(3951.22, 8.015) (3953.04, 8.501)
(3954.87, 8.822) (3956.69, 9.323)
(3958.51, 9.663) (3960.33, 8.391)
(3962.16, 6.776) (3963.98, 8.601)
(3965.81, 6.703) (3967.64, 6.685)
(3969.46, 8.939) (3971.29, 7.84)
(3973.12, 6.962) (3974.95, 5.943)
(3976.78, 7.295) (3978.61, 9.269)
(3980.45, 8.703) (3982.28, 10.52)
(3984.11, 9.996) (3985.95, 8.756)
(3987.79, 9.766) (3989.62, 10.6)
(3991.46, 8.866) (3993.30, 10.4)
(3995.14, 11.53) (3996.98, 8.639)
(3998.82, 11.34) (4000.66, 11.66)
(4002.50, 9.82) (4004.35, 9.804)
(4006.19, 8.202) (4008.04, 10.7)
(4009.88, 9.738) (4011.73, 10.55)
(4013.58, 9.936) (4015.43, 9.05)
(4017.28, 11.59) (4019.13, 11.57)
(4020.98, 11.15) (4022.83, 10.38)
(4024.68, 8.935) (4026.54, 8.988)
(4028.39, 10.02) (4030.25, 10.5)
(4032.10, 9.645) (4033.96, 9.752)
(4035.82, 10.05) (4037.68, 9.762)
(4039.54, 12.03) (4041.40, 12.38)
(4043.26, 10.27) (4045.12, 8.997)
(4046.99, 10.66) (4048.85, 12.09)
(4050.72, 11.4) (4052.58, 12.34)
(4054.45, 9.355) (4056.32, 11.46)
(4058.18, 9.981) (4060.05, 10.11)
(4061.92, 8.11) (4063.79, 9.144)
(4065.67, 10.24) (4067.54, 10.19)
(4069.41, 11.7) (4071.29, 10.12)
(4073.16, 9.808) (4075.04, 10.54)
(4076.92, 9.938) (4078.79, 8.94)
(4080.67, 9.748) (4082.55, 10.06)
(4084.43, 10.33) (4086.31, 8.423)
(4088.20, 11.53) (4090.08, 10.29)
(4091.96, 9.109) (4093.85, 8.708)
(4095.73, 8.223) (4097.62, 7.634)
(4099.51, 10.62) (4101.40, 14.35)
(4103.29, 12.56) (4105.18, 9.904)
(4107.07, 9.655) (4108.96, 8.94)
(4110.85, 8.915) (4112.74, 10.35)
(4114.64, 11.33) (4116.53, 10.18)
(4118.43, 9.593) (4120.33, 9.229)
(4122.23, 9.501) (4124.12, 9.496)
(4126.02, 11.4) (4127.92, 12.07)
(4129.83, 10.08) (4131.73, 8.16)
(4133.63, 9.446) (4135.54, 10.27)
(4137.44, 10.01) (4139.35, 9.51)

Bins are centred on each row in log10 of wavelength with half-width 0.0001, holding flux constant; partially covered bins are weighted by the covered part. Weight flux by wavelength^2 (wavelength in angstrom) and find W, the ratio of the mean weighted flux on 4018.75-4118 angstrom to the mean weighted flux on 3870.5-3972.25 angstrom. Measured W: 1.3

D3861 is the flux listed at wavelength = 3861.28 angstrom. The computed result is 7.615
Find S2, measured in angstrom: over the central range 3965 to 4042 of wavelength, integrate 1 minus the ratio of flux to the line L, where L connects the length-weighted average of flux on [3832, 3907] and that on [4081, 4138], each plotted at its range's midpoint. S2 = -2.3 angstrom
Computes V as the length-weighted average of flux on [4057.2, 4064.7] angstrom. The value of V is 9.36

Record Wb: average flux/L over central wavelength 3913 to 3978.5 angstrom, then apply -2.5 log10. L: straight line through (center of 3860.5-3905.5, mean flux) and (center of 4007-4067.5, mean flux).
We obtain 0.155 mag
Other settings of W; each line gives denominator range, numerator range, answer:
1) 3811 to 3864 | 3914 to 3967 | 1.14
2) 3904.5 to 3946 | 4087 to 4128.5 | 1.26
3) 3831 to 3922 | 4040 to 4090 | 1.31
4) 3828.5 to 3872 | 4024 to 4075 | 1.42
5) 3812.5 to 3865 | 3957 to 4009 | 1.26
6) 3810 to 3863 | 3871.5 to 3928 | 1.22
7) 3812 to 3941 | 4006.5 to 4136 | 1.33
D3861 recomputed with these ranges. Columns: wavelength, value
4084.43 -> 10.33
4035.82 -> 10.05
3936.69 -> 8.682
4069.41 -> 11.7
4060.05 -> 10.11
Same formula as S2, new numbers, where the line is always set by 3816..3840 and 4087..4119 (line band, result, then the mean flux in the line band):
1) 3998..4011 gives -1.56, 10.2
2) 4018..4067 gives -4.57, 10.4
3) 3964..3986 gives 1.66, 8.13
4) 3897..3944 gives -3.66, 8.85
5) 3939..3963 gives 0.03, 8.53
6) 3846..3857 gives -1.78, 8.73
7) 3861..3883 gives -4.57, 9.33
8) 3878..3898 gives -1.20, 8.36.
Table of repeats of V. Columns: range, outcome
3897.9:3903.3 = 8.99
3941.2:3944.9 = 7.96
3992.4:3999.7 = 10.5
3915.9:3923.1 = 9.29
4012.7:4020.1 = 10.5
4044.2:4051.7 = 10.8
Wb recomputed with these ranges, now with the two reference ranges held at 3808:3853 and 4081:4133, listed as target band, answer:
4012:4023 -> -0.15 mag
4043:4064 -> -0.09 mag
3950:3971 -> 0.08 mag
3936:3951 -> 0.03 mag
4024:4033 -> -0.03 mag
